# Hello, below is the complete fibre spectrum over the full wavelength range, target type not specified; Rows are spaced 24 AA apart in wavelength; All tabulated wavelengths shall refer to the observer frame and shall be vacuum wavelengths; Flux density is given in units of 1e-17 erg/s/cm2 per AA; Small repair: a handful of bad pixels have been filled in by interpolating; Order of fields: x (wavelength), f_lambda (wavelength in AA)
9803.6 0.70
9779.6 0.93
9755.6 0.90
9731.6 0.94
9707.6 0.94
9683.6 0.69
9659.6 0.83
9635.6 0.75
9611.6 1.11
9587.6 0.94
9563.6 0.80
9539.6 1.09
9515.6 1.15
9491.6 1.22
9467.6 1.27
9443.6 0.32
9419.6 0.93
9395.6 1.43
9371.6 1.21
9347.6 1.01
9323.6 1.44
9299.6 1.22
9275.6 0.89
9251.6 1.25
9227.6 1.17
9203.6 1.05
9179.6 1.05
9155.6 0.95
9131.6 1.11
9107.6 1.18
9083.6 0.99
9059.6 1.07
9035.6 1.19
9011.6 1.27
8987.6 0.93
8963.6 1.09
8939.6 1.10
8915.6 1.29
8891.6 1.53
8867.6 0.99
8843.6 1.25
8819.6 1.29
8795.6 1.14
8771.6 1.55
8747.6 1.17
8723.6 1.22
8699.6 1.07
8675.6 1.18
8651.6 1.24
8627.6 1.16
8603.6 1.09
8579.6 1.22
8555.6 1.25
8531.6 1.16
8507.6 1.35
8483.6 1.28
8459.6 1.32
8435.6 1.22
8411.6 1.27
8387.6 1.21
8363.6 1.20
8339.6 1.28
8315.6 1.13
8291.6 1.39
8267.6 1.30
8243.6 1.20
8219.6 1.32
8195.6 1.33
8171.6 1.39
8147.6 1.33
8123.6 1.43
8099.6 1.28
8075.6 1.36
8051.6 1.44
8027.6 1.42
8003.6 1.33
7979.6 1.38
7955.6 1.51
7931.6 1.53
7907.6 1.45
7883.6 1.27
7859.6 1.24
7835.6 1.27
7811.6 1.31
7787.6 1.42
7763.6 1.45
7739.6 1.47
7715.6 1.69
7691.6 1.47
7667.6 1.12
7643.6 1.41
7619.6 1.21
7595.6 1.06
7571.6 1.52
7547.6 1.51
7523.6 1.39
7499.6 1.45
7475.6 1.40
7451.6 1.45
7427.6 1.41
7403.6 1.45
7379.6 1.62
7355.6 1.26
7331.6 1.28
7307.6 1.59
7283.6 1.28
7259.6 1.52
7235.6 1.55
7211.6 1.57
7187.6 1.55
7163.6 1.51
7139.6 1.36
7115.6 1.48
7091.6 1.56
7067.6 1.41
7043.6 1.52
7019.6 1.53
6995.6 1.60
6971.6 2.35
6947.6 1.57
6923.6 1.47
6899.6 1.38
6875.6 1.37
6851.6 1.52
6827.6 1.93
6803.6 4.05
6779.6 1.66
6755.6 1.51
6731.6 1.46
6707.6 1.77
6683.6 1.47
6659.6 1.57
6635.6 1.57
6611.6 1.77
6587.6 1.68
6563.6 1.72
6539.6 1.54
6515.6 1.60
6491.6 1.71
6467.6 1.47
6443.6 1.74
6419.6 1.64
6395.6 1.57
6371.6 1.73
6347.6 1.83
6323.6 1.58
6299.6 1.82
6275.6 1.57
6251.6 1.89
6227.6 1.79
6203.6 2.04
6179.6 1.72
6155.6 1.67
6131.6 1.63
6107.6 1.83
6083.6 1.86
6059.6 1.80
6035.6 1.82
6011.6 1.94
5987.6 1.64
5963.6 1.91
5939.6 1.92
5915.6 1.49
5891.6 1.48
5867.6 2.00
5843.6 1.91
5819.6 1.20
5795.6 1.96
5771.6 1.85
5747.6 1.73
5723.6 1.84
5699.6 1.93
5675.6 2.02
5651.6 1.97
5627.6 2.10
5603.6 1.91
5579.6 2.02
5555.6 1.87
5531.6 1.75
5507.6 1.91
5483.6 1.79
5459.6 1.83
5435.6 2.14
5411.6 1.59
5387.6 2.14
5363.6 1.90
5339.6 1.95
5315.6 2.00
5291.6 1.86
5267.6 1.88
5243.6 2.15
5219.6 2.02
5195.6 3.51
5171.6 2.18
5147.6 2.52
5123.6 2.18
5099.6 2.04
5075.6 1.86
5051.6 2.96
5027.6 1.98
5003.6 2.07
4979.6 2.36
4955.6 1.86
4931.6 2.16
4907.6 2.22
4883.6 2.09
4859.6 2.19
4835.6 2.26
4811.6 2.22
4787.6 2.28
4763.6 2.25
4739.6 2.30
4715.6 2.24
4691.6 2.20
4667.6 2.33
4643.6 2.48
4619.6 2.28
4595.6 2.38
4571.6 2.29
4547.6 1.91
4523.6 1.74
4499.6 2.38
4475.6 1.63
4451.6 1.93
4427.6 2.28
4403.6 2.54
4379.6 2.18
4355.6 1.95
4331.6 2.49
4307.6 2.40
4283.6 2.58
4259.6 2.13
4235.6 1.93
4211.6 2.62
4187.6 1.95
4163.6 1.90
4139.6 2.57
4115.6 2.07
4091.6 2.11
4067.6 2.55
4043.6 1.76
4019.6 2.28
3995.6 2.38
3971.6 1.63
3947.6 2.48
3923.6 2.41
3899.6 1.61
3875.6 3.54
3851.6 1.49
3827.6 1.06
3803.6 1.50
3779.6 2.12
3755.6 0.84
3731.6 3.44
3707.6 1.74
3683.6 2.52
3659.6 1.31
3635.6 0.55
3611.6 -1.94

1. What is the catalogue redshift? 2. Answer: 0.04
